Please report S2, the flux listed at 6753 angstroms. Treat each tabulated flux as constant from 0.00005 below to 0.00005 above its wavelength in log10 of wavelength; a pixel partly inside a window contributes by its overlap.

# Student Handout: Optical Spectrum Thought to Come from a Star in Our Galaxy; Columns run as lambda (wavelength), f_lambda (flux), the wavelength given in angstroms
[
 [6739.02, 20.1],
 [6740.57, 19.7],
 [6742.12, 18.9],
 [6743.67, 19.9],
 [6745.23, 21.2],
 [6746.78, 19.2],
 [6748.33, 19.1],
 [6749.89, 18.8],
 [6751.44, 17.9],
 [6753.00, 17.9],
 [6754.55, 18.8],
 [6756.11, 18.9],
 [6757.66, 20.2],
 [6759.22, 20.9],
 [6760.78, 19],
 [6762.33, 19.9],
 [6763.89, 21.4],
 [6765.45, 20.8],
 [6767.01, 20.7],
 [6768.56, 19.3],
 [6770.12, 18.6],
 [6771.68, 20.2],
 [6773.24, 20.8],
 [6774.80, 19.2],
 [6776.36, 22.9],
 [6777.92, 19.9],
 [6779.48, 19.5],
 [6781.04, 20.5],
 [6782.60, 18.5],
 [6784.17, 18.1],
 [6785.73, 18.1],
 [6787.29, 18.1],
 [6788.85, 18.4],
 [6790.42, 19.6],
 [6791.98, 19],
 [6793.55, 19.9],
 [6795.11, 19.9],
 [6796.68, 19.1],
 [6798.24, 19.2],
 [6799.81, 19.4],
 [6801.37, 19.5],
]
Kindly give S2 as 17.9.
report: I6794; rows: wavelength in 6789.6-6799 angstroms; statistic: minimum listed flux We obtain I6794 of 19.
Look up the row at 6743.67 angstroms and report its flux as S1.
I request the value 19.9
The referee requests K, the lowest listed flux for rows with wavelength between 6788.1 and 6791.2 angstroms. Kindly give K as 18.4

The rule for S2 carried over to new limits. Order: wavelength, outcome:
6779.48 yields 19.5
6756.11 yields 18.9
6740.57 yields 19.7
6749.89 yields 18.8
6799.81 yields 19.4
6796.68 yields 19.1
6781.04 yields 20.5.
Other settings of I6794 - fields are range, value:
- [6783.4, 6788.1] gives 18.1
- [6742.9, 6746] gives 19.9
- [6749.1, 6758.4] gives 17.9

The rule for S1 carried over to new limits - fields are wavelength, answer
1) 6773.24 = 20.8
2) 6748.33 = 19.1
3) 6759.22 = 20.9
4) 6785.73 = 18.1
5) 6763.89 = 21.4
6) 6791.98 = 19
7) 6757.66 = 20.2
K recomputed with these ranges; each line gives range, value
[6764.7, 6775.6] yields 18.6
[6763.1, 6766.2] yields 20.8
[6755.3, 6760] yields 18.9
